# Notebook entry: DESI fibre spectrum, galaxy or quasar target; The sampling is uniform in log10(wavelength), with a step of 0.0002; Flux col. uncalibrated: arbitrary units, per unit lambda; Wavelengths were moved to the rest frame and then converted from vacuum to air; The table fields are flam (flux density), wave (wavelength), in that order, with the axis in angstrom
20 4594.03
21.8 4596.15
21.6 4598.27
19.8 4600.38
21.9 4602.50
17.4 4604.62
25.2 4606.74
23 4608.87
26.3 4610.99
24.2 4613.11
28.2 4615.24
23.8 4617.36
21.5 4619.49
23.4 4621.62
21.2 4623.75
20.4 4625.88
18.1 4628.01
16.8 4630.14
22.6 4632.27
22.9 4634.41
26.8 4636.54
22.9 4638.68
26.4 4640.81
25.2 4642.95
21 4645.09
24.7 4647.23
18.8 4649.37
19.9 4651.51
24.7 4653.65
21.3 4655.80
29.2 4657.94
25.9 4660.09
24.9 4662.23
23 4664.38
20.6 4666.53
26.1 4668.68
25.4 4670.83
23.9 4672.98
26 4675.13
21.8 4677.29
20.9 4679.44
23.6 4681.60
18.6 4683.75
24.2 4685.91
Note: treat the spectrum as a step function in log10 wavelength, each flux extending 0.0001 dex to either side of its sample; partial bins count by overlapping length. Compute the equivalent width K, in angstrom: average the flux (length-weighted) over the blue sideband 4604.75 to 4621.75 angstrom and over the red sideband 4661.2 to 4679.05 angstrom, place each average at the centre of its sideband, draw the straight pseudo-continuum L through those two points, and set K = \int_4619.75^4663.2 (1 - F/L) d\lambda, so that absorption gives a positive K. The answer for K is 2.1 angstrom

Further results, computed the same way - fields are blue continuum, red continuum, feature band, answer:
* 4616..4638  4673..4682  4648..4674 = -1.08 angstrom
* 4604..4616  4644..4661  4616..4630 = 1.55 angstrom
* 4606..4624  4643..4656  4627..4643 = 0.22 angstrom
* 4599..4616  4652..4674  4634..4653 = 0.57 angstrom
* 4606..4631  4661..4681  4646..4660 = 0.03 angstrom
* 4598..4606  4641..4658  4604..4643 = -2.78 angstrom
